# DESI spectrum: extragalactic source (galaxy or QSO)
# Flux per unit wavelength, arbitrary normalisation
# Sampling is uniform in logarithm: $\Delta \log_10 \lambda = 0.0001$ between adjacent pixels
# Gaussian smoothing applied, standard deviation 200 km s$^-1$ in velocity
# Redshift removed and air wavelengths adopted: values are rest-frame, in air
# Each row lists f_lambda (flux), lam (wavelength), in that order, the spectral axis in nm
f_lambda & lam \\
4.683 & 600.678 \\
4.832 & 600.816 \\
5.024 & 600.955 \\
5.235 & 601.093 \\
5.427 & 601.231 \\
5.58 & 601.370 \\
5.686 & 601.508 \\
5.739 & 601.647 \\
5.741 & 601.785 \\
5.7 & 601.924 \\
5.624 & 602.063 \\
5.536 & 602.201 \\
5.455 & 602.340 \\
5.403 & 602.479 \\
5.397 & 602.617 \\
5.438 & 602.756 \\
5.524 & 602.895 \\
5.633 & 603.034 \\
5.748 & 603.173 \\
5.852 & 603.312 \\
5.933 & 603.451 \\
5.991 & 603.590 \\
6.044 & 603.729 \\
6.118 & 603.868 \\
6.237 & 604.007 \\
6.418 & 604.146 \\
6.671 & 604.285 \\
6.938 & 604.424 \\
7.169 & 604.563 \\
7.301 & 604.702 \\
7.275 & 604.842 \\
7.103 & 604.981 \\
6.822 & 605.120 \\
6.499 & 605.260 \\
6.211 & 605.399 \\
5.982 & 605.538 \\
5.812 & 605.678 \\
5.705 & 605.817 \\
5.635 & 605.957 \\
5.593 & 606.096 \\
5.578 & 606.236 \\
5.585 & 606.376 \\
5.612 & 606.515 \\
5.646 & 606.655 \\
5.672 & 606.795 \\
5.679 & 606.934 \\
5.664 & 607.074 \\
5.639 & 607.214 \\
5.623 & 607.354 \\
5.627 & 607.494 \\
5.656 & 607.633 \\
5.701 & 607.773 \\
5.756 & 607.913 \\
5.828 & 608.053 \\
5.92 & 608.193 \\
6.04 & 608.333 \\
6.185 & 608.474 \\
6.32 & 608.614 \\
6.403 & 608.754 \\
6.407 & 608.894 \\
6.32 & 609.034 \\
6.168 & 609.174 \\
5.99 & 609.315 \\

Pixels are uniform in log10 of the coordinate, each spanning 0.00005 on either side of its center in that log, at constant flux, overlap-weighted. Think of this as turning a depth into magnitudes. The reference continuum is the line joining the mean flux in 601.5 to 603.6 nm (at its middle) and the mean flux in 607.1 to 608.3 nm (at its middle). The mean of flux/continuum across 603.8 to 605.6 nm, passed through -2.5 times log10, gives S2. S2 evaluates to -0.18 mag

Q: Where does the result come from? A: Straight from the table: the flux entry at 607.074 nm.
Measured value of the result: 5.664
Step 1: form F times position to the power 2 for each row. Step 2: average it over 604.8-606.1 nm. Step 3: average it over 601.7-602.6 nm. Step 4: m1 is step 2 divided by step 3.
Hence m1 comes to 1.14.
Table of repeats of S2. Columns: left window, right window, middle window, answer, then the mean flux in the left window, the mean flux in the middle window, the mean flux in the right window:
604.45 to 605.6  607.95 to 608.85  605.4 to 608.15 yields 0.13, 6.81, 5.7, 6.11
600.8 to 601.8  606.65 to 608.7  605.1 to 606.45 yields -0.04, 5.42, 5.91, 5.81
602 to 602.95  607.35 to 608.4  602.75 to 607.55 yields -0.08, 5.48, 6.06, 5.78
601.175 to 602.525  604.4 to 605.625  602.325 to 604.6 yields 0.04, 5.59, 6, 6.79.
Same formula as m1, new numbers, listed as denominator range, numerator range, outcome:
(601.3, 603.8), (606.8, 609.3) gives 1.07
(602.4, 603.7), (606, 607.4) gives 1.01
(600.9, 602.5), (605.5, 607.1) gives 1.04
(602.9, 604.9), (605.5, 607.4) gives 0.90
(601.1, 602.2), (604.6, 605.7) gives 1.20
